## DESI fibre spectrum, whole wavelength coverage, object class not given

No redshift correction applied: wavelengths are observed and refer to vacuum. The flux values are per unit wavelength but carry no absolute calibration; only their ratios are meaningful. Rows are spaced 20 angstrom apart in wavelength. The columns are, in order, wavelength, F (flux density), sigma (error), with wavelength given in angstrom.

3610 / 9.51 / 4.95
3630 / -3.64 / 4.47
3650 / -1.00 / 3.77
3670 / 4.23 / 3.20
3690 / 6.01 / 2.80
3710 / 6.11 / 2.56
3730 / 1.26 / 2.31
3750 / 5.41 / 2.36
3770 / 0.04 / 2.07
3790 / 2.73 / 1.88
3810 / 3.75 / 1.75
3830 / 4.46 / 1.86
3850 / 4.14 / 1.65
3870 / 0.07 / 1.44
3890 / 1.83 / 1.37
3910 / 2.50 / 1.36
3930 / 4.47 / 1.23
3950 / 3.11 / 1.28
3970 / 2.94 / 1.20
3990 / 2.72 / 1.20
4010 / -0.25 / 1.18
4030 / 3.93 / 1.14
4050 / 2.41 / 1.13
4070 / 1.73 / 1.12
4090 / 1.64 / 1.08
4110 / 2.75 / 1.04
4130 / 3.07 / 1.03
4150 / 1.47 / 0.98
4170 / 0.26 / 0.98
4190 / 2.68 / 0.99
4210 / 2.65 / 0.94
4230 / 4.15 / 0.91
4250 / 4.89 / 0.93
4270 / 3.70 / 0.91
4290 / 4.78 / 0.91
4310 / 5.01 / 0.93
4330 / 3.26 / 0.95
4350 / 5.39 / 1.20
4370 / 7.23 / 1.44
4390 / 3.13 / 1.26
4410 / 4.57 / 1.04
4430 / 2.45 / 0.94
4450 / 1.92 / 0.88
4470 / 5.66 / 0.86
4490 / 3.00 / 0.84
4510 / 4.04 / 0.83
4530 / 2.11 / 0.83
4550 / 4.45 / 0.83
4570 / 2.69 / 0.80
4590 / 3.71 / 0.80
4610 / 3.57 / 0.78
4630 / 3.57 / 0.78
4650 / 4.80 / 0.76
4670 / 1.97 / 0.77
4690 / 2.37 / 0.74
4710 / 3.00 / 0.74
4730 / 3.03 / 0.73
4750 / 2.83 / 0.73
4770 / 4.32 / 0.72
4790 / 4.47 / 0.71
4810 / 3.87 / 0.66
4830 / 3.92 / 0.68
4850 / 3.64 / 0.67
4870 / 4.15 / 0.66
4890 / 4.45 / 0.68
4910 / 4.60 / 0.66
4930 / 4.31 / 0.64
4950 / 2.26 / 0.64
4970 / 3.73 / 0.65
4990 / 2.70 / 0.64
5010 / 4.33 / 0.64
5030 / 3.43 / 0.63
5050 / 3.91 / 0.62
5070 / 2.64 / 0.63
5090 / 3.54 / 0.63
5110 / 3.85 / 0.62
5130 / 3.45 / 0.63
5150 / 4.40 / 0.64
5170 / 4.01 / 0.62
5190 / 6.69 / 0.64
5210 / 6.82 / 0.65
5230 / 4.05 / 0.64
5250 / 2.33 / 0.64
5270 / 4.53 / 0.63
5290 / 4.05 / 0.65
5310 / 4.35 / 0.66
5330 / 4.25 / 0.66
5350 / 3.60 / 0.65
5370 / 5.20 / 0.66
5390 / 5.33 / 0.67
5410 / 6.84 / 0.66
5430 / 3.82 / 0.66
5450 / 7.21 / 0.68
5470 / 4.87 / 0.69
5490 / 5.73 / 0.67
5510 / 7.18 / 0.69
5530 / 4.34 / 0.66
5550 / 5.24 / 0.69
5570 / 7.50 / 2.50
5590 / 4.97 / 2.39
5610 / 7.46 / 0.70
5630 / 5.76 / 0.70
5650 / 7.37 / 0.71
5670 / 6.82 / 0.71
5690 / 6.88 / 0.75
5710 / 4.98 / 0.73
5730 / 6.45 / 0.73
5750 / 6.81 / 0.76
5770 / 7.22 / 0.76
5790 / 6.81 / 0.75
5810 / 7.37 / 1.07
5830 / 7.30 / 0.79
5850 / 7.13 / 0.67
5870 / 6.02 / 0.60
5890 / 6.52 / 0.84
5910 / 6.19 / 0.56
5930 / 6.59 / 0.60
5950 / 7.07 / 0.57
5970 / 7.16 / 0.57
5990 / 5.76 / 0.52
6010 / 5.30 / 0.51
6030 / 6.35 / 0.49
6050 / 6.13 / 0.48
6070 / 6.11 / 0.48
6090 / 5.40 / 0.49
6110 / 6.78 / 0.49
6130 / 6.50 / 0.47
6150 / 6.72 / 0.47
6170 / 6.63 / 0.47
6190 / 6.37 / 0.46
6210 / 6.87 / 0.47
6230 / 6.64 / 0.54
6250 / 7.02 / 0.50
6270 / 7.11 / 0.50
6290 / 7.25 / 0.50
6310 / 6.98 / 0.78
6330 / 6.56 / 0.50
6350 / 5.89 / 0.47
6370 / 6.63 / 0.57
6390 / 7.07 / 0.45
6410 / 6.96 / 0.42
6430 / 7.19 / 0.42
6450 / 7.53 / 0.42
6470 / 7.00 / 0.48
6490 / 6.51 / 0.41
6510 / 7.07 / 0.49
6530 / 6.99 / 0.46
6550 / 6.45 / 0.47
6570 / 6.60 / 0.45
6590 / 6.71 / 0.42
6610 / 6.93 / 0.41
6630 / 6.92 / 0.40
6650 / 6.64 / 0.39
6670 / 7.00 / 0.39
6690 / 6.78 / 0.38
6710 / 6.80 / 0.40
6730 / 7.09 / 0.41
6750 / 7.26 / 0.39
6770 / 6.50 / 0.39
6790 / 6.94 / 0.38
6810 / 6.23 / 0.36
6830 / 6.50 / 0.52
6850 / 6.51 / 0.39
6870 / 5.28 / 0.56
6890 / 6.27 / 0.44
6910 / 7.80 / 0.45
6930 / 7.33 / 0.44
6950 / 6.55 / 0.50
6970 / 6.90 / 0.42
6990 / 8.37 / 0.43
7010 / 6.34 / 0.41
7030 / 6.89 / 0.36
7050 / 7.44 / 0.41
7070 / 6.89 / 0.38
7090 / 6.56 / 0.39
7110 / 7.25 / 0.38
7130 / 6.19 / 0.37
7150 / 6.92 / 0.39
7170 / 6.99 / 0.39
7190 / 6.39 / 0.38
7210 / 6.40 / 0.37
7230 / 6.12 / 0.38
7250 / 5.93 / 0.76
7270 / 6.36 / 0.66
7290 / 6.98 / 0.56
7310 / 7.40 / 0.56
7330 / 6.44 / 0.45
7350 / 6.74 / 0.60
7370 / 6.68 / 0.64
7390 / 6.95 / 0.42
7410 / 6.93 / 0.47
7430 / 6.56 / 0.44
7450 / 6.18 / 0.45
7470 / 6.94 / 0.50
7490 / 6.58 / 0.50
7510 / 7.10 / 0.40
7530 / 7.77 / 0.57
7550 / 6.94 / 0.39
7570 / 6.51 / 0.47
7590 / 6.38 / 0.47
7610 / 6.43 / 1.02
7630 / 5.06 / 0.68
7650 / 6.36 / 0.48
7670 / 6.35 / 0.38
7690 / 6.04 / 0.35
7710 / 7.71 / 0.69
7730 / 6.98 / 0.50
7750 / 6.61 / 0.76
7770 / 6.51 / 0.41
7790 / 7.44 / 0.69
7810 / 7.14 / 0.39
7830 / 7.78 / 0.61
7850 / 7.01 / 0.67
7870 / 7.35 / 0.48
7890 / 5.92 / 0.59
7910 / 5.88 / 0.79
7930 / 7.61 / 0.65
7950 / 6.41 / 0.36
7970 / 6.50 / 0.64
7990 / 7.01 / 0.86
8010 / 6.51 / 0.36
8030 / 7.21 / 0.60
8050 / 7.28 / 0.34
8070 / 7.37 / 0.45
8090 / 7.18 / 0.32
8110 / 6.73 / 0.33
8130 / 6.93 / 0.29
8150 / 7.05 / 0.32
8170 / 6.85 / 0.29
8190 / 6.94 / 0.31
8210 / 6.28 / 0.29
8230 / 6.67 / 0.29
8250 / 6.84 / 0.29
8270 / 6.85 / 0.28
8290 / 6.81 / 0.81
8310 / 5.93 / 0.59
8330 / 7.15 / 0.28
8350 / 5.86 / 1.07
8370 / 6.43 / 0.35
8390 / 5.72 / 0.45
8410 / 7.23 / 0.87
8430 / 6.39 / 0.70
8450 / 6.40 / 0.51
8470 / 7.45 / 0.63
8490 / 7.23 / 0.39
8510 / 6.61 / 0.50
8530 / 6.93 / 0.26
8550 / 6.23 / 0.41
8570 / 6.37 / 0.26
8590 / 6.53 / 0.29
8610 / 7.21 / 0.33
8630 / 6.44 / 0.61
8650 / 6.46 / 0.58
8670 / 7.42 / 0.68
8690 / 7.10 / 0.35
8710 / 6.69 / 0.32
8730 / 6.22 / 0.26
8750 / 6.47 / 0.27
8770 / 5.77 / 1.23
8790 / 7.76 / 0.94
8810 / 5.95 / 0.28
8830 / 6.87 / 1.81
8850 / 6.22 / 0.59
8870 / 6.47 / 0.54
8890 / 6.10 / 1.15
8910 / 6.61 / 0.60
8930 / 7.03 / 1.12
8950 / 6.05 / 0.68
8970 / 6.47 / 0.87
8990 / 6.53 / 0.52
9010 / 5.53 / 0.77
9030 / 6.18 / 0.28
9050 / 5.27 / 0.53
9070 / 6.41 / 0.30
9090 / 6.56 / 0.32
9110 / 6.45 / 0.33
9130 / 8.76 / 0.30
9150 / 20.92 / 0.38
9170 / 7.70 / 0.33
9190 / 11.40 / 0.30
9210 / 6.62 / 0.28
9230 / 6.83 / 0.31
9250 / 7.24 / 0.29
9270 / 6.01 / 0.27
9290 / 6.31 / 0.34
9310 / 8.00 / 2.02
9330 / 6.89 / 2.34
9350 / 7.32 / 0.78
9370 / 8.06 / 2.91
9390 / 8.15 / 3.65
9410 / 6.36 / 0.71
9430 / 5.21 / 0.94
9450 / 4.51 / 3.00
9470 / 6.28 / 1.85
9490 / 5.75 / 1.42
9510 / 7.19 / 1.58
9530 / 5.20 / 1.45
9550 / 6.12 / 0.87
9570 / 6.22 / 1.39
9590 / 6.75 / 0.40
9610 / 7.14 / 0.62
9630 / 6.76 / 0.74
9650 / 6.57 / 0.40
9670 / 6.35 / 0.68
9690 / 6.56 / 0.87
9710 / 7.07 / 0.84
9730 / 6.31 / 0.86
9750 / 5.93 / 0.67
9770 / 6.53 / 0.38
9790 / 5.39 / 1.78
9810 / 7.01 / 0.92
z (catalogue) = 0.394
